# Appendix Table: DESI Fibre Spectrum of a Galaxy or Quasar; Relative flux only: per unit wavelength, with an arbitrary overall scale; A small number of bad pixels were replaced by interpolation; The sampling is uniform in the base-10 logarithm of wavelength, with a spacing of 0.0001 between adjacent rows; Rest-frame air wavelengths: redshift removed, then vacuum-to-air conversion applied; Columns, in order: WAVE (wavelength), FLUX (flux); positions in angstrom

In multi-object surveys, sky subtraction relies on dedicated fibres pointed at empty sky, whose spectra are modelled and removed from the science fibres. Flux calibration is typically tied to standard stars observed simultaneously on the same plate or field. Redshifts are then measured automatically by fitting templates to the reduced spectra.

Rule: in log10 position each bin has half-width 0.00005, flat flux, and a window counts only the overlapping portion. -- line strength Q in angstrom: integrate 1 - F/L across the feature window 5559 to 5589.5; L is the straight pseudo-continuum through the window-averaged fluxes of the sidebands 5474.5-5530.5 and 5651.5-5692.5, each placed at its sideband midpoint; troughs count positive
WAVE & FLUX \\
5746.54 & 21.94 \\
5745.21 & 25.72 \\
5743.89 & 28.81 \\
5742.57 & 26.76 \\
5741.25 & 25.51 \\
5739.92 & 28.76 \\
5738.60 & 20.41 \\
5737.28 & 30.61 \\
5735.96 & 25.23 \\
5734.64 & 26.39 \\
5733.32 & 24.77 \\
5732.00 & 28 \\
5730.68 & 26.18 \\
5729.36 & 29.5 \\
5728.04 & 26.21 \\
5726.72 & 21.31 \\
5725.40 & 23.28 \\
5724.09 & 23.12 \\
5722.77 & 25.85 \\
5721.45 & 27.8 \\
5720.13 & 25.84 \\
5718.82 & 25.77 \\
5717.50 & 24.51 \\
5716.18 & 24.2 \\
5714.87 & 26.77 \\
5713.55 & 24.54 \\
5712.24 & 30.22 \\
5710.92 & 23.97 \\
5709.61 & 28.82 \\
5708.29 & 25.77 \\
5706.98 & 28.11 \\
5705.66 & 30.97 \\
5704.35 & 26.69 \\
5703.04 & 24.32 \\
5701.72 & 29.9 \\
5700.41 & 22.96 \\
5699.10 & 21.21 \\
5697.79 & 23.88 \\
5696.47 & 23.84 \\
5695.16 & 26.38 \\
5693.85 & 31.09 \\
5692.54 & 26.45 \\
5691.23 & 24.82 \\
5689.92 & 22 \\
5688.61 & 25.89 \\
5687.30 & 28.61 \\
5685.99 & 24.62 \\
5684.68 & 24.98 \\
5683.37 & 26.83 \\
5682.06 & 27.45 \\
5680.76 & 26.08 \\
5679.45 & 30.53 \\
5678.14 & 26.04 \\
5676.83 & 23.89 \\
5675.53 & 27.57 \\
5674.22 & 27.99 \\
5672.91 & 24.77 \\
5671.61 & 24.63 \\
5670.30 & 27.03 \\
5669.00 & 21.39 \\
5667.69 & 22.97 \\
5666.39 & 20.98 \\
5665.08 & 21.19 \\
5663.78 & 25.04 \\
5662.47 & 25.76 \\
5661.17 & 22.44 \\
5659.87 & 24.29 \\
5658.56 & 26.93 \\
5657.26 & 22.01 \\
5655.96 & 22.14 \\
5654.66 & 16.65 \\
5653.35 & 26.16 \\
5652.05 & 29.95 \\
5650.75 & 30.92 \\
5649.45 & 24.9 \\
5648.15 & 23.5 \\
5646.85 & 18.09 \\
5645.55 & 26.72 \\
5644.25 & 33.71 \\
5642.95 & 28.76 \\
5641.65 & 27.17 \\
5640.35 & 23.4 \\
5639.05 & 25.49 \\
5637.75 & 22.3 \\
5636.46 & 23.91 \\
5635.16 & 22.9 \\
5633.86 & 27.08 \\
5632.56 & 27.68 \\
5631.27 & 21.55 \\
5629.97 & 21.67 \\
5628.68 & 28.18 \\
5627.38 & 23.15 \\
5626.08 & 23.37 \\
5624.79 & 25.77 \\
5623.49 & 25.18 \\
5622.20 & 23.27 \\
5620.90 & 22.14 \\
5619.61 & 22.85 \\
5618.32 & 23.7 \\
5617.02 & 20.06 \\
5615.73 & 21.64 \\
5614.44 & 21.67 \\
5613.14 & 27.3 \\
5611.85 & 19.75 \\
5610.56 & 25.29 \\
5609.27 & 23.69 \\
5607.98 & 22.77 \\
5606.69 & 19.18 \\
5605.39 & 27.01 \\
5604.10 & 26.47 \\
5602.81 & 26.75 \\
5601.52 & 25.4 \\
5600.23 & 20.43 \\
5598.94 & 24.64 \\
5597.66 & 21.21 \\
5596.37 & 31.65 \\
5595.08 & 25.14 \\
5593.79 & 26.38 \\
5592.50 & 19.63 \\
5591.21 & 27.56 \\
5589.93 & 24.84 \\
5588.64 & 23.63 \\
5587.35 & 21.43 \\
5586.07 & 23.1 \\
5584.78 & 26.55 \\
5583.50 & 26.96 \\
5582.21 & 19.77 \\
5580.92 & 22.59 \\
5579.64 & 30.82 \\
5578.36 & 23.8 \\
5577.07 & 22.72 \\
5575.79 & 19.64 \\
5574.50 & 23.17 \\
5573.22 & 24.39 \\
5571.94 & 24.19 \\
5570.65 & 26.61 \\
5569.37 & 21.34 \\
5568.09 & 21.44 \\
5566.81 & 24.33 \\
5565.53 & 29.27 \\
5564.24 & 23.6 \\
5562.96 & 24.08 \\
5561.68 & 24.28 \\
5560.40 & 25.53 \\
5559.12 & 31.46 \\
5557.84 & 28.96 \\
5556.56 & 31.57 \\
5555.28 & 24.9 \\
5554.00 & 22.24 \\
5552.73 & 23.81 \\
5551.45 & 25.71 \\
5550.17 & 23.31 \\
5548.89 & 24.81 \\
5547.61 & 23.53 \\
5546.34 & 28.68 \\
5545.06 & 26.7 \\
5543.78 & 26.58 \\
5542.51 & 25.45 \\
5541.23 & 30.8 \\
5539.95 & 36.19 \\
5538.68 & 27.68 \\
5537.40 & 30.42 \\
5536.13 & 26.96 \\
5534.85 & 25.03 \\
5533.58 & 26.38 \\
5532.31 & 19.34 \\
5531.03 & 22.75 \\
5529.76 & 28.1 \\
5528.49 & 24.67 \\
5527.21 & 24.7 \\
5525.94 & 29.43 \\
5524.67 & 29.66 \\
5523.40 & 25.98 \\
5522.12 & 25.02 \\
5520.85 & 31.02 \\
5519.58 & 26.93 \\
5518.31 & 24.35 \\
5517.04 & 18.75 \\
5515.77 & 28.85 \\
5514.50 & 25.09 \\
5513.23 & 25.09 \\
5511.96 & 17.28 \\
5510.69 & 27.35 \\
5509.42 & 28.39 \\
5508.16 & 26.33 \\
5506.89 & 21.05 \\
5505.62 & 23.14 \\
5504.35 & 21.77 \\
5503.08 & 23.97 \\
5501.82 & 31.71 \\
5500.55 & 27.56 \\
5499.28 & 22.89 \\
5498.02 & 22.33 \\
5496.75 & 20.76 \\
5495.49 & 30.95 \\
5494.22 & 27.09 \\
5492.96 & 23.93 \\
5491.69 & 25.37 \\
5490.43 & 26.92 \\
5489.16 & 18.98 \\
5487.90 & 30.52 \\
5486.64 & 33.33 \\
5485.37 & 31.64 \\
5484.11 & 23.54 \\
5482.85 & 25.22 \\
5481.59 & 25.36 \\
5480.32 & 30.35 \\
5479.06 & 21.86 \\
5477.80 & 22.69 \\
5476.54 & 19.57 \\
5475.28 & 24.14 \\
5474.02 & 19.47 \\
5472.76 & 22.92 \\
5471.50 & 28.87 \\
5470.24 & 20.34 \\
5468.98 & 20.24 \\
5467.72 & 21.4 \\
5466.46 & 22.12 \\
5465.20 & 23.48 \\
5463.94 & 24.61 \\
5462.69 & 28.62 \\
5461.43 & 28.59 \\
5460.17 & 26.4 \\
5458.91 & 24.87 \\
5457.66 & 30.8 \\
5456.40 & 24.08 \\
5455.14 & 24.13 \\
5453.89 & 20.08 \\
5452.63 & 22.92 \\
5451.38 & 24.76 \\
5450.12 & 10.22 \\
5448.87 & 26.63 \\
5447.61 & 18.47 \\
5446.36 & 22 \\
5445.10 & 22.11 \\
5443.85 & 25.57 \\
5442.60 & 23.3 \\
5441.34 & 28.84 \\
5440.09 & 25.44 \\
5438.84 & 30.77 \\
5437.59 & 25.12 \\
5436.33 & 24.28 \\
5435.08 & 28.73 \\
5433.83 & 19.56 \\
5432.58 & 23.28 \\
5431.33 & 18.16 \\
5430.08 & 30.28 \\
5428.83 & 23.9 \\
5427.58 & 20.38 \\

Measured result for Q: 1.2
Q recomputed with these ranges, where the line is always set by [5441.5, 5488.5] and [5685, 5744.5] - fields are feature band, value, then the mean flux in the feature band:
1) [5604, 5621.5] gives 1.6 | 23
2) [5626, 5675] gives 1.7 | 24.7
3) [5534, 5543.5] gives -1.5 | 28.8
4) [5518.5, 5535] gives -0.9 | 26.1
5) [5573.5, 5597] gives 0.6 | 24.4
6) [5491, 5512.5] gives -0.3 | 24.9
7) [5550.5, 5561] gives -0.8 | 26.7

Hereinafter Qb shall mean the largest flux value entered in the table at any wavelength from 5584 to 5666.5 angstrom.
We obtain 33.71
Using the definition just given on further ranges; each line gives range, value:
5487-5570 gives 36.19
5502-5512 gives 28.39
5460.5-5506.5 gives 33.33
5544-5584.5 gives 31.57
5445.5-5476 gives 30.8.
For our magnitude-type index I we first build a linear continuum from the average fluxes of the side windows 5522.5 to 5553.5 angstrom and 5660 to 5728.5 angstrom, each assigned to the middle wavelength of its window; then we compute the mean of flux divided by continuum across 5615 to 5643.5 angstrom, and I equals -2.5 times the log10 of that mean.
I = 0.08 mag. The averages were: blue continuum 26.5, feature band 24.1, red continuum 25.5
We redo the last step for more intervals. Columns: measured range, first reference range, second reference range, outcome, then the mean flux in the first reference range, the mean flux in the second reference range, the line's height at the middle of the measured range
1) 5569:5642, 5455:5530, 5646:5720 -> 0.06 mag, 25.2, 25.4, 25.3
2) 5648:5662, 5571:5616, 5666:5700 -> 0.02 mag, 24.1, 25.5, 25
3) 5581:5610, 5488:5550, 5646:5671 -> 0.02 mag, 25.8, 23.8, 24.7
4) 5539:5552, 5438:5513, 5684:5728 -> -0.10 mag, 24.6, 25.7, 24.9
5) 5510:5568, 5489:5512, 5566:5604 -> -0.06 mag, 24.9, 24.2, 24.6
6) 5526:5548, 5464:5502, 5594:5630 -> -0.10 mag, 24.8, 24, 24.4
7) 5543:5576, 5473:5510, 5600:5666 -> -0.02 mag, 25.2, 24.3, 24.7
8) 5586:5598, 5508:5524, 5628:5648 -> 0.03 mag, 25.4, 25.2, 25.3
